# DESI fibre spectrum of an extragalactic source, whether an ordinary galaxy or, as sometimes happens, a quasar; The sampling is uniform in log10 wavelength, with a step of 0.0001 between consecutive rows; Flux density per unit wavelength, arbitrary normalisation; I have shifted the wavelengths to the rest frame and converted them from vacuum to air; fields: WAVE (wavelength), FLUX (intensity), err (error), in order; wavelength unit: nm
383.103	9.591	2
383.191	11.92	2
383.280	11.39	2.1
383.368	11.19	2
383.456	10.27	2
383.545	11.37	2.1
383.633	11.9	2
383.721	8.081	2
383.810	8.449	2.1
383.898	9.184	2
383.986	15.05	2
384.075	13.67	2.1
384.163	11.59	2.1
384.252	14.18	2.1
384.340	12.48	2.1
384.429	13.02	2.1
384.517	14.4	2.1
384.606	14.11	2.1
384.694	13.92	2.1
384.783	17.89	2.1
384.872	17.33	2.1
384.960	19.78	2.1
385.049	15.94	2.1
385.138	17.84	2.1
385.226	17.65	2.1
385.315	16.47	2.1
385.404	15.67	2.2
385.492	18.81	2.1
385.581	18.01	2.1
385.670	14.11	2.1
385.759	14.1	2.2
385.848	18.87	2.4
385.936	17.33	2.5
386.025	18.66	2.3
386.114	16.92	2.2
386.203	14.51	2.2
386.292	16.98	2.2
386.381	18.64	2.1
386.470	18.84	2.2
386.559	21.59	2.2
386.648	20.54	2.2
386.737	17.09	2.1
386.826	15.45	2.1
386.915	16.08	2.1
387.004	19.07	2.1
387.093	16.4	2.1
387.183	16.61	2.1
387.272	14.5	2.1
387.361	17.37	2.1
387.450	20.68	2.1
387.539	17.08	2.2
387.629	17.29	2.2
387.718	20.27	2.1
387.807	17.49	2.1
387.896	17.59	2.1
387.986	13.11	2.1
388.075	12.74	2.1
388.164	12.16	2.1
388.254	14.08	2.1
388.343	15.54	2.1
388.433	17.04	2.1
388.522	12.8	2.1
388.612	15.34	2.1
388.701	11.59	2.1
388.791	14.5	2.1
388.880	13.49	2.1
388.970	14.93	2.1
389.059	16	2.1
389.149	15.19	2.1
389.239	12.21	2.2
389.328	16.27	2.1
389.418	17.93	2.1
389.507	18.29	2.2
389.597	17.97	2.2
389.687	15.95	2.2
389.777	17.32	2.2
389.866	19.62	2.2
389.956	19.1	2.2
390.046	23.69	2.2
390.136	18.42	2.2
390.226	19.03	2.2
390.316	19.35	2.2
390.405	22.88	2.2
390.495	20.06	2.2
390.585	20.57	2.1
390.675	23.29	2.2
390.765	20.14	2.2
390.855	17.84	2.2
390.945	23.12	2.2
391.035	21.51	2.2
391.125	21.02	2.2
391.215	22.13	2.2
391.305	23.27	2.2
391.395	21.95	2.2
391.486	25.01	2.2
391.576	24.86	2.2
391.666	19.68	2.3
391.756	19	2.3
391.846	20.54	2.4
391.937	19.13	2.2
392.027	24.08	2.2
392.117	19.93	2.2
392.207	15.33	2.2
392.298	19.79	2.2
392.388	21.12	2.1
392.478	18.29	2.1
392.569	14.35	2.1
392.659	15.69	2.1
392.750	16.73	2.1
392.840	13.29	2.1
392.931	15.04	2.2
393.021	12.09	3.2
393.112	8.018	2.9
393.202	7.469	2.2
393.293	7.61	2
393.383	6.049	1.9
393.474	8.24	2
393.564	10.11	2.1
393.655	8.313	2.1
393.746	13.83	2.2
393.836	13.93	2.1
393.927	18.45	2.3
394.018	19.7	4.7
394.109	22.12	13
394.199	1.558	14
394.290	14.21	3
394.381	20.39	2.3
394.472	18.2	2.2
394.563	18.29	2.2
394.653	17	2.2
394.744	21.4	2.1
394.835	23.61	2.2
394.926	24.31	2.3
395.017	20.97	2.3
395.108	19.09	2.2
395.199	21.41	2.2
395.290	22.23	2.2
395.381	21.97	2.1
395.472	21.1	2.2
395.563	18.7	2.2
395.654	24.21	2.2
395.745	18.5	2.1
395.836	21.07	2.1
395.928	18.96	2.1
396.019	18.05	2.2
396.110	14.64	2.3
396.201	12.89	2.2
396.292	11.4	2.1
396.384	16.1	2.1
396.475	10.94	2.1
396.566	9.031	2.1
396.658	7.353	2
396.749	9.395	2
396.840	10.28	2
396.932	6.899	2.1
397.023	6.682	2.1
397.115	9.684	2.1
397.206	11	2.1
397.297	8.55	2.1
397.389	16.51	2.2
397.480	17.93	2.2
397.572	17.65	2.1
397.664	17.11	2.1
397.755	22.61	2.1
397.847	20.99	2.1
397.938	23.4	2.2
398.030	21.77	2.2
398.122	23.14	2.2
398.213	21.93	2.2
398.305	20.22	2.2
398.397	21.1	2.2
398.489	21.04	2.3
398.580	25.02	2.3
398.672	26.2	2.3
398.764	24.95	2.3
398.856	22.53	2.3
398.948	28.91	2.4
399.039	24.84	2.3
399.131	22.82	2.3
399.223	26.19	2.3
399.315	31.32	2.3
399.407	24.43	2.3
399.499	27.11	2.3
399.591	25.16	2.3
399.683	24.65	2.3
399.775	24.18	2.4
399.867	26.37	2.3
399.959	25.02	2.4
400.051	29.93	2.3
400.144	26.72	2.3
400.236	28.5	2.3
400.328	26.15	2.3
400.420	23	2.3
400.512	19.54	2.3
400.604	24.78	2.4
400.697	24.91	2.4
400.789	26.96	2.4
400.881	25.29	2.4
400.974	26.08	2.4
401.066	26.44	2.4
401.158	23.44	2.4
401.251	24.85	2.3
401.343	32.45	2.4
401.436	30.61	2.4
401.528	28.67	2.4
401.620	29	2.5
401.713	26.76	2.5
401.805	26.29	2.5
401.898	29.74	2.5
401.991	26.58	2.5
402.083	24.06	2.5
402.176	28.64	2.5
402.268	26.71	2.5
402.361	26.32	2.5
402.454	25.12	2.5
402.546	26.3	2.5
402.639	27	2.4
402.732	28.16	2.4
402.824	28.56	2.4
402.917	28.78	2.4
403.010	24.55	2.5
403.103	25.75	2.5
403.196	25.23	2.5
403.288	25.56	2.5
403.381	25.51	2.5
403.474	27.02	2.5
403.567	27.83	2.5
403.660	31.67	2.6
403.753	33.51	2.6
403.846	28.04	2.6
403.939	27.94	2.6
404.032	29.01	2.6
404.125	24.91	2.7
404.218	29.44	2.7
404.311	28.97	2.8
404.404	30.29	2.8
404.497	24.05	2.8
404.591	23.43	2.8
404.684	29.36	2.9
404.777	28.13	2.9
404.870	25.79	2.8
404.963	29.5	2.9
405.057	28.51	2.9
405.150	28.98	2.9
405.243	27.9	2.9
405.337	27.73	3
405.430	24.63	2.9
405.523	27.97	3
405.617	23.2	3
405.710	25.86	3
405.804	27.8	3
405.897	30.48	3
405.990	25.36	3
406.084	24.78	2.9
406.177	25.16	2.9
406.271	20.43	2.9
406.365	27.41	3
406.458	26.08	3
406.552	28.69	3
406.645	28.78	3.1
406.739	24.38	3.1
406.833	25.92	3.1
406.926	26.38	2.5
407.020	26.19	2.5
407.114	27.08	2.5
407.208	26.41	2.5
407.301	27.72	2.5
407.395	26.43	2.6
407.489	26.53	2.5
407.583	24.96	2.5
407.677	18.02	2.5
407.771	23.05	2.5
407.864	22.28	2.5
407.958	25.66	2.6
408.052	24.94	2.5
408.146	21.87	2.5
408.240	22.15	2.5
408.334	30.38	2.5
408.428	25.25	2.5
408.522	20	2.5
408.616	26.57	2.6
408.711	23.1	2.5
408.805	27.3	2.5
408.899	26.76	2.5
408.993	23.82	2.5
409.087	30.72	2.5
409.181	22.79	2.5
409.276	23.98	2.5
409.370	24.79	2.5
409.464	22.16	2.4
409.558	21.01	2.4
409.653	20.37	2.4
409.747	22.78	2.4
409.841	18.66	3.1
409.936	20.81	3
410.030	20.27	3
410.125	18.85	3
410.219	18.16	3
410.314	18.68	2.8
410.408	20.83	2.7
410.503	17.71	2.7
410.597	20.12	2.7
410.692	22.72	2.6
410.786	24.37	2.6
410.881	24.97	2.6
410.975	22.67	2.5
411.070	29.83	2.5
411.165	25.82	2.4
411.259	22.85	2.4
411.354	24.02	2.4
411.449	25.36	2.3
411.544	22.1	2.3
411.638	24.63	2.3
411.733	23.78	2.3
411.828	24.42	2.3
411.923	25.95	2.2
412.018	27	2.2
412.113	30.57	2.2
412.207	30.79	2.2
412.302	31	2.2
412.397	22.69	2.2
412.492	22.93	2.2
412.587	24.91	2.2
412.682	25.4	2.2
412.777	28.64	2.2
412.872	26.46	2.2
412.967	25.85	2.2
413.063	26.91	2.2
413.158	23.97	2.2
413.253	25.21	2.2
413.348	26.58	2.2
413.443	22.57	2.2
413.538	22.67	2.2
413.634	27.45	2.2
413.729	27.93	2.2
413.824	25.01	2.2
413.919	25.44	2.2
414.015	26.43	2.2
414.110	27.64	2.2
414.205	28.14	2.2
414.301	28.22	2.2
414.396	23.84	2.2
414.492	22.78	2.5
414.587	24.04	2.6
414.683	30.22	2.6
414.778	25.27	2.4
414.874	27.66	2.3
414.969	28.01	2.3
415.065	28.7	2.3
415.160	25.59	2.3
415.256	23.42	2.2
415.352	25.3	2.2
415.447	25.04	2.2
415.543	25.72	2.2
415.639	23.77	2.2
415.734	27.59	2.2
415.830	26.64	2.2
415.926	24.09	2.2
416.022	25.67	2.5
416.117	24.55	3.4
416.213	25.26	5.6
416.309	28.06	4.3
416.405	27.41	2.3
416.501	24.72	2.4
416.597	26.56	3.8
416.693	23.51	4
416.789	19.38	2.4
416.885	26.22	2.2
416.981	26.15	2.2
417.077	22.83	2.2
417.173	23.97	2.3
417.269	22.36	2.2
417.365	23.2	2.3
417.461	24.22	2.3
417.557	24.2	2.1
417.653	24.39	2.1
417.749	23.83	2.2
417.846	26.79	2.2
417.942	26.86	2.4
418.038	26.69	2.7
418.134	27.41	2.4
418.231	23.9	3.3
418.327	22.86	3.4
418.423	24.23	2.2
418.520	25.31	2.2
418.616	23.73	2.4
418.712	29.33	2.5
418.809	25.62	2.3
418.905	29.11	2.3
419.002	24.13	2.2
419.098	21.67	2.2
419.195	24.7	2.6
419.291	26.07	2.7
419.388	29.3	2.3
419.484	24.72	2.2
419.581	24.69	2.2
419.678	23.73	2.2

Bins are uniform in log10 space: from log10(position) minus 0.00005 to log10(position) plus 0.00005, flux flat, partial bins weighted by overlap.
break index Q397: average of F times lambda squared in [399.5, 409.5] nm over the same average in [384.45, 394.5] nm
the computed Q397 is 1.7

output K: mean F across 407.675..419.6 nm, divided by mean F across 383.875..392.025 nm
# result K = 1.4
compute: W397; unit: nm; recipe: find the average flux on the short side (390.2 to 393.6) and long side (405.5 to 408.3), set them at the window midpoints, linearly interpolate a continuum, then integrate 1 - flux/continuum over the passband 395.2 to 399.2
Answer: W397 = 0.50 nm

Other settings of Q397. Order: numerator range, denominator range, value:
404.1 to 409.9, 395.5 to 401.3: 1.29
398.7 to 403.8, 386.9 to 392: 1.56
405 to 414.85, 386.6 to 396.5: 1.58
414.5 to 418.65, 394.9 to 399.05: 1.54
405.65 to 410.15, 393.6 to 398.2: 1.58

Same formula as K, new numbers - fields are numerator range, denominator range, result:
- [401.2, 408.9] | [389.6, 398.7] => 1.52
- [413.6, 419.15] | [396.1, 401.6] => 1.20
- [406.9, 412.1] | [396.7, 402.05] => 1.04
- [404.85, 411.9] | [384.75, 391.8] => 1.37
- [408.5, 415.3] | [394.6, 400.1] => 1.25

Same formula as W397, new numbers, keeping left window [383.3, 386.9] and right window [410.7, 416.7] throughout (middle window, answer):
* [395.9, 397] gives 0.424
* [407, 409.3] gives -0.117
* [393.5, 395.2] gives 0.156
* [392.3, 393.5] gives 0.342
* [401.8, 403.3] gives -0.347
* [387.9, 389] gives 0.163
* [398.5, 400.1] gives -0.410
